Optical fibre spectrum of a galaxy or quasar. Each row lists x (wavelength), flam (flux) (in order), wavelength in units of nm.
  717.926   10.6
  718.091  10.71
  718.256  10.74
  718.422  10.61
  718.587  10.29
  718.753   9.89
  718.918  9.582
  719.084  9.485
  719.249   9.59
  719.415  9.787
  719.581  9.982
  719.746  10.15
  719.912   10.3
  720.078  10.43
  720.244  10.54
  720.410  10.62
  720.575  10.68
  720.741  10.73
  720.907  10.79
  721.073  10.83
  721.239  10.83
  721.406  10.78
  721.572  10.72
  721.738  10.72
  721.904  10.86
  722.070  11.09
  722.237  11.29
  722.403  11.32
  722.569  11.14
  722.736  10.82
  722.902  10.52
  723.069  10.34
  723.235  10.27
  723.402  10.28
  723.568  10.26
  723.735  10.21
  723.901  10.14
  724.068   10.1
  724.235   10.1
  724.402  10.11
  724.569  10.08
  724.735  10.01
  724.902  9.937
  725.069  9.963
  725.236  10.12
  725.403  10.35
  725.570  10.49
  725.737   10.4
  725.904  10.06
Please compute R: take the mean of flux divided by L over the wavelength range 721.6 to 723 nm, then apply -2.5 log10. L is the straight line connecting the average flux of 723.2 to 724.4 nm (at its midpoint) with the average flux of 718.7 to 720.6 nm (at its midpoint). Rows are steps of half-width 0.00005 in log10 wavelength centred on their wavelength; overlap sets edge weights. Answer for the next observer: -0.083 mag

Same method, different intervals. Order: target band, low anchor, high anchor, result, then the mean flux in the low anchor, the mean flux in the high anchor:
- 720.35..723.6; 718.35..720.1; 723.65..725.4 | -0.07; 9.99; 10.1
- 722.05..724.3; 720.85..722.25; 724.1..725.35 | -0.01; 10.9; 10.1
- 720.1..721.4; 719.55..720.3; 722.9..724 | -0.04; 10.3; 10.3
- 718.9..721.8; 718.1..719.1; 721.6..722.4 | 0.02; 10.2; 11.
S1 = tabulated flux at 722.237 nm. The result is 11.29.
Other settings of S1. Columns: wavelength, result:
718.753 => 9.89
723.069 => 10.34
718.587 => 10.29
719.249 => 9.59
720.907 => 10.79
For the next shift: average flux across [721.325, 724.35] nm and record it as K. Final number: 10.6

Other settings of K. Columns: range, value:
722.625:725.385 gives 10.2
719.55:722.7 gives 10.7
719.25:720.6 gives 10.3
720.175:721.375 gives 10.7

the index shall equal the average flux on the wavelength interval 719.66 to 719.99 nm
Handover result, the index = 10.2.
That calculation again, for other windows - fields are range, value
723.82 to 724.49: 10.1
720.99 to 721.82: 10.8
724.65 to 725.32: 10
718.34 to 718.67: 10.5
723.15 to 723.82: 10.3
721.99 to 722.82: 11.1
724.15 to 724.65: 10.1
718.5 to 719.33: 9.78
